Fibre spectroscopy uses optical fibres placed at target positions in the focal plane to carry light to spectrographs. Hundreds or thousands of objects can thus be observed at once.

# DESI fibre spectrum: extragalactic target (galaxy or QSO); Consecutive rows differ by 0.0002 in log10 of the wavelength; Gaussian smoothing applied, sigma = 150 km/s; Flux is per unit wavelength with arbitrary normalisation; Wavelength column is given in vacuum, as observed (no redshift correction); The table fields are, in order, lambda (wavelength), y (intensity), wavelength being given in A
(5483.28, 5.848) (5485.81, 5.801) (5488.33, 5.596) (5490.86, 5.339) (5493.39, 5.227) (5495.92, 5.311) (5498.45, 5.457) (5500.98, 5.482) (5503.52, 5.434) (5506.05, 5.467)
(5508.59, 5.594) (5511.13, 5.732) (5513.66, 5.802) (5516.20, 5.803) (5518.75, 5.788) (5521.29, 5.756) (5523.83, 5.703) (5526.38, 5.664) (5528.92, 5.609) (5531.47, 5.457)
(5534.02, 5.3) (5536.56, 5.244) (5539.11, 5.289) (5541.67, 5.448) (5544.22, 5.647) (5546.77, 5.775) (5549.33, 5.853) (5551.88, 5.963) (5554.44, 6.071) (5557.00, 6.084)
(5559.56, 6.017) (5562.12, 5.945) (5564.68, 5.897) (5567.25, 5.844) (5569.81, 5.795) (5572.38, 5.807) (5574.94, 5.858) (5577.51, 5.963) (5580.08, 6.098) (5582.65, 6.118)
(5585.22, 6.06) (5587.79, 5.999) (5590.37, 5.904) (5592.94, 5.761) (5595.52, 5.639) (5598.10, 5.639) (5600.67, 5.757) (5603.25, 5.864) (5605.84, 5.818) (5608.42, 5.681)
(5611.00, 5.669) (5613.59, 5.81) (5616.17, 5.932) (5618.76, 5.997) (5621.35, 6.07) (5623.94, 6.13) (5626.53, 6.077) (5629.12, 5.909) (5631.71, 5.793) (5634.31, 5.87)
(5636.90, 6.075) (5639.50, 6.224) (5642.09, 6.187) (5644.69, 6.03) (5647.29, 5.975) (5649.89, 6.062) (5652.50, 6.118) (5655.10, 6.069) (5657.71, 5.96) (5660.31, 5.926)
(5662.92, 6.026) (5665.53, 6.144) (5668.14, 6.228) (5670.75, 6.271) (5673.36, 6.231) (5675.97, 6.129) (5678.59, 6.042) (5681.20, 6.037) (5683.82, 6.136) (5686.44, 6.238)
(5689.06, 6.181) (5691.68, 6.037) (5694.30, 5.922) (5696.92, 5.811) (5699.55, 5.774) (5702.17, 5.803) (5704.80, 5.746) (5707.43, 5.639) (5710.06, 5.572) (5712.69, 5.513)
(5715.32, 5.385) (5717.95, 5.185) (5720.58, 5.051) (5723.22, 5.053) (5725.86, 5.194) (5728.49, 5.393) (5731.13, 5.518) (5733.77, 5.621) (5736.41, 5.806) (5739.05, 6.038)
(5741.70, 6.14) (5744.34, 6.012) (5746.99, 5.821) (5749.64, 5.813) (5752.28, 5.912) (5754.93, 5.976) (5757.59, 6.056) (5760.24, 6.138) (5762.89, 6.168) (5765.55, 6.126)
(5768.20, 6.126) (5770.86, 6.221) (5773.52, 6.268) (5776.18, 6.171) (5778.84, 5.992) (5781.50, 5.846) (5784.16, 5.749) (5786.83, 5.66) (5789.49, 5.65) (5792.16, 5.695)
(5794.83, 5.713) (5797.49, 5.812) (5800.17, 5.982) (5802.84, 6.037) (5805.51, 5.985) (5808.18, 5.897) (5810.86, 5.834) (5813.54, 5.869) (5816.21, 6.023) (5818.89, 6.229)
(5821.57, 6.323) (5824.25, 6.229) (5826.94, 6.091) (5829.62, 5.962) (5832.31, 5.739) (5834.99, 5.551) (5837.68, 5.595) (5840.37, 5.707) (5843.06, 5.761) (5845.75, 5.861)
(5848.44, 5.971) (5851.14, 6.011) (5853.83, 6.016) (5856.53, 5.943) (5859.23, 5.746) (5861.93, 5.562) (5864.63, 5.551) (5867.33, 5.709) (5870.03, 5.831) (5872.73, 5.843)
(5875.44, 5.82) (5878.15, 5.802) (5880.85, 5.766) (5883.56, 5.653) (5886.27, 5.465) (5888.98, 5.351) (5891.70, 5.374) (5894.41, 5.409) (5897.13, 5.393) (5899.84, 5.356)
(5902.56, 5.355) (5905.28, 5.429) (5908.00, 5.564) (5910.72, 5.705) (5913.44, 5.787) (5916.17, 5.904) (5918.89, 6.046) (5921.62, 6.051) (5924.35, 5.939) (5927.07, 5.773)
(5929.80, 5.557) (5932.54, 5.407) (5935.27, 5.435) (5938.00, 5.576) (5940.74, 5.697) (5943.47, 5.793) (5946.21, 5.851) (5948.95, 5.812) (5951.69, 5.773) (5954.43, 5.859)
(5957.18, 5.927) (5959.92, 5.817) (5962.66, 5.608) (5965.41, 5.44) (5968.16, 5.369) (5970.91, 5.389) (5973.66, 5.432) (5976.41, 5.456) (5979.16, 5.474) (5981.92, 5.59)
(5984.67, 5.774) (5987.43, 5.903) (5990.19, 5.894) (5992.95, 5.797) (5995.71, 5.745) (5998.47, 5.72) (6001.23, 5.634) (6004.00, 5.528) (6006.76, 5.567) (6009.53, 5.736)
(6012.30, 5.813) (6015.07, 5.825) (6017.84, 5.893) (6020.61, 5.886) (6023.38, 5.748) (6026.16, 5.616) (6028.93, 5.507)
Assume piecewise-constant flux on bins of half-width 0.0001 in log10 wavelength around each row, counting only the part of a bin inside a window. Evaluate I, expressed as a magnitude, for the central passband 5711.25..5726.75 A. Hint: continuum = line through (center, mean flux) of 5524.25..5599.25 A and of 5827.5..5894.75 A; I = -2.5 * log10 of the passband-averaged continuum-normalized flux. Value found 0.10 mag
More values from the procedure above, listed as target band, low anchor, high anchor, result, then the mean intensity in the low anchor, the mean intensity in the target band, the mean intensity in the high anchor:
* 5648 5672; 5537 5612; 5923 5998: -0.053 mag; 5.83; 6.08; 5.67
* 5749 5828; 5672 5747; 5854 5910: -0.056 mag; 5.76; 5.99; 5.61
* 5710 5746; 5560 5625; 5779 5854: 0.066 mag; 5.88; 5.54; 5.89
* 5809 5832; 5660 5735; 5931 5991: -0.061 mag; 5.78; 6.05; 5.65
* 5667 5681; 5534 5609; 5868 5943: -0.074 mag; 5.81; 6.17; 5.64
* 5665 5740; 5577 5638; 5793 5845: 0.024 mag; 5.9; 5.78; 5.91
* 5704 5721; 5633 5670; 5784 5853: 0.104 mag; 6.07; 5.45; 5.89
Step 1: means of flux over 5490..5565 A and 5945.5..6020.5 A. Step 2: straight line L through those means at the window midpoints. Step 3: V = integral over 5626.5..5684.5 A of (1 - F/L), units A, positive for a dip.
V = -4.23 A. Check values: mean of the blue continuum 5.64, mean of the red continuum 5.69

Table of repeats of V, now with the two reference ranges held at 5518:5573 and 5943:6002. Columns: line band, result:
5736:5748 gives -0.6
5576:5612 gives -0.9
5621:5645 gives -1.3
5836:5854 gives -0.4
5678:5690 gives -0.9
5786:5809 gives -0.5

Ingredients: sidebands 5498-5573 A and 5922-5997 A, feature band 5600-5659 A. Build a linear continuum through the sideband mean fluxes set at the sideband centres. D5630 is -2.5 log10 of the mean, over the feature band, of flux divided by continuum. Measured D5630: -0.05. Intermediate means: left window 5.69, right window 5.67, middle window 5.96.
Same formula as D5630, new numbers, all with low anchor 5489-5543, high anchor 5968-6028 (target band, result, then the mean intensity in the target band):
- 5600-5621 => -0.05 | 5.83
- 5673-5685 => -0.10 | 6.11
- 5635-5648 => -0.10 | 6.1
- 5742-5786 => -0.08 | 6.02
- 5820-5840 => -0.06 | 5.92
